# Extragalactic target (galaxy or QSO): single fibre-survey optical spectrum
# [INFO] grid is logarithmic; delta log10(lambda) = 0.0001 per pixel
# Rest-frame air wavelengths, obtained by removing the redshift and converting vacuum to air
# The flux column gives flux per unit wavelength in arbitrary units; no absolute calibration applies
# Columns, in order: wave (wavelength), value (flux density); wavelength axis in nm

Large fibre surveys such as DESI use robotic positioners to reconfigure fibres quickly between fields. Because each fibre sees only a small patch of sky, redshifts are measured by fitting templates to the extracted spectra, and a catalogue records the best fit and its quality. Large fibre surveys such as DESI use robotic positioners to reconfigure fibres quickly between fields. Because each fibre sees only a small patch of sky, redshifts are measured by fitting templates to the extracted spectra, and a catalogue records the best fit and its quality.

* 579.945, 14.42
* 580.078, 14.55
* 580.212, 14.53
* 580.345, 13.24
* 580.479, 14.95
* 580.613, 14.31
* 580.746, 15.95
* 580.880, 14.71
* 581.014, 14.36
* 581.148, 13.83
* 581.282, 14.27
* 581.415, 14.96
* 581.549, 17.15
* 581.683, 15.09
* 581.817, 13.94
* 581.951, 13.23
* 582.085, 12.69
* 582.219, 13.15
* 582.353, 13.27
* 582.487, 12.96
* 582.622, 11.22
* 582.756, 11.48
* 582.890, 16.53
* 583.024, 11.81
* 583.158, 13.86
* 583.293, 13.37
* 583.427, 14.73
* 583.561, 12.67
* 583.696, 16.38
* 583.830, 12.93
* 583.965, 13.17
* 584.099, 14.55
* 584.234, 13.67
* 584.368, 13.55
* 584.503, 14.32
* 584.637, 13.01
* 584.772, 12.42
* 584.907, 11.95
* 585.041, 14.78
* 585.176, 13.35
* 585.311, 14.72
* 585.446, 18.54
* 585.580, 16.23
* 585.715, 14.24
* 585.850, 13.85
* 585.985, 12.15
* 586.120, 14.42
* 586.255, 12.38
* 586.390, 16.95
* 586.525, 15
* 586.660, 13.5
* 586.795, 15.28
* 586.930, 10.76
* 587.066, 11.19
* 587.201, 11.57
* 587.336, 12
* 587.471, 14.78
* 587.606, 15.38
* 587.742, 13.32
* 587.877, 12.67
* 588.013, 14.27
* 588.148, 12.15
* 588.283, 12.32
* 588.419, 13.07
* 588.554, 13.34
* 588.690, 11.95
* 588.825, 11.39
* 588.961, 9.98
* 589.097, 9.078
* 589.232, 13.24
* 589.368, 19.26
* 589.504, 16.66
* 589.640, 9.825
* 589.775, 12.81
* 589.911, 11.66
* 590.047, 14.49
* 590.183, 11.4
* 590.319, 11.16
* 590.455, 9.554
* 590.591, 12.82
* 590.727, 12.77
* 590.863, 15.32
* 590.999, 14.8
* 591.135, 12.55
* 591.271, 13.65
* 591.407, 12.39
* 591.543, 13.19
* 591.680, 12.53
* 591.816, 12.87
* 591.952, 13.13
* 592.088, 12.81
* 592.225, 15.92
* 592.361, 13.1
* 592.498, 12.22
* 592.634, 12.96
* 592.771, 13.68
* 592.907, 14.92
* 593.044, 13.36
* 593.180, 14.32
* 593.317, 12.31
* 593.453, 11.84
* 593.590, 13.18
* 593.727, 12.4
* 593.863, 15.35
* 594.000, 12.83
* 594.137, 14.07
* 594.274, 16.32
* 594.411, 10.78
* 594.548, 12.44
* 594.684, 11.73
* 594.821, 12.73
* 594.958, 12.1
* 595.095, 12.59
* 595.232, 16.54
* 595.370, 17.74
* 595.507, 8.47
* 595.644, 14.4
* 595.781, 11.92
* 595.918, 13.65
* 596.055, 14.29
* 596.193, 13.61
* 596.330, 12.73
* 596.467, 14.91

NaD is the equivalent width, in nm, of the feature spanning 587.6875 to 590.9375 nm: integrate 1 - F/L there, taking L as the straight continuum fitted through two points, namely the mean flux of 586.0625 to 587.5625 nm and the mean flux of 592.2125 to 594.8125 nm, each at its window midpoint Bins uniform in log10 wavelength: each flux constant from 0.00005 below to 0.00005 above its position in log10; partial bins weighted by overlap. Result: 0.17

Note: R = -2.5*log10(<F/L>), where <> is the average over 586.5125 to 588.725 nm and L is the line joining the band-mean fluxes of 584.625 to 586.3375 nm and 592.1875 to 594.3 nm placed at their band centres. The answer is 0.07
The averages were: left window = 14.1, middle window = 13.1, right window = 13.6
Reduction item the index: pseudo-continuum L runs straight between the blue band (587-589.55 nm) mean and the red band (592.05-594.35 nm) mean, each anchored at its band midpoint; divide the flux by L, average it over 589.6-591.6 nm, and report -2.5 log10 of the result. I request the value 0.06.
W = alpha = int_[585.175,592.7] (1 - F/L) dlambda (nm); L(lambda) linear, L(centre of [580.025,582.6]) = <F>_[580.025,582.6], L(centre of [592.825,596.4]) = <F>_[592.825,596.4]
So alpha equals 0.25 nm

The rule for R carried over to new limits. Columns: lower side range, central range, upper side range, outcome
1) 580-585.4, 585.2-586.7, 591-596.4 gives -0.075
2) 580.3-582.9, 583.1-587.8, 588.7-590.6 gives -0.051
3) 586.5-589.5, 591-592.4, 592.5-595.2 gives -0.014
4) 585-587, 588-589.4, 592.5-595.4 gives 0.128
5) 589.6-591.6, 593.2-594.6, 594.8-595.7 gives 0.005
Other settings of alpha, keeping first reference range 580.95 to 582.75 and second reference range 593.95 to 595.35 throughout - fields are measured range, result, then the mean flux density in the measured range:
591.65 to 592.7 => 0.02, 13.2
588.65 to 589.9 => 0.08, 12.7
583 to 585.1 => 0.02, 13.6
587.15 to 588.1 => 0.01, 13.4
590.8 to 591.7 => 0.00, 13.5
